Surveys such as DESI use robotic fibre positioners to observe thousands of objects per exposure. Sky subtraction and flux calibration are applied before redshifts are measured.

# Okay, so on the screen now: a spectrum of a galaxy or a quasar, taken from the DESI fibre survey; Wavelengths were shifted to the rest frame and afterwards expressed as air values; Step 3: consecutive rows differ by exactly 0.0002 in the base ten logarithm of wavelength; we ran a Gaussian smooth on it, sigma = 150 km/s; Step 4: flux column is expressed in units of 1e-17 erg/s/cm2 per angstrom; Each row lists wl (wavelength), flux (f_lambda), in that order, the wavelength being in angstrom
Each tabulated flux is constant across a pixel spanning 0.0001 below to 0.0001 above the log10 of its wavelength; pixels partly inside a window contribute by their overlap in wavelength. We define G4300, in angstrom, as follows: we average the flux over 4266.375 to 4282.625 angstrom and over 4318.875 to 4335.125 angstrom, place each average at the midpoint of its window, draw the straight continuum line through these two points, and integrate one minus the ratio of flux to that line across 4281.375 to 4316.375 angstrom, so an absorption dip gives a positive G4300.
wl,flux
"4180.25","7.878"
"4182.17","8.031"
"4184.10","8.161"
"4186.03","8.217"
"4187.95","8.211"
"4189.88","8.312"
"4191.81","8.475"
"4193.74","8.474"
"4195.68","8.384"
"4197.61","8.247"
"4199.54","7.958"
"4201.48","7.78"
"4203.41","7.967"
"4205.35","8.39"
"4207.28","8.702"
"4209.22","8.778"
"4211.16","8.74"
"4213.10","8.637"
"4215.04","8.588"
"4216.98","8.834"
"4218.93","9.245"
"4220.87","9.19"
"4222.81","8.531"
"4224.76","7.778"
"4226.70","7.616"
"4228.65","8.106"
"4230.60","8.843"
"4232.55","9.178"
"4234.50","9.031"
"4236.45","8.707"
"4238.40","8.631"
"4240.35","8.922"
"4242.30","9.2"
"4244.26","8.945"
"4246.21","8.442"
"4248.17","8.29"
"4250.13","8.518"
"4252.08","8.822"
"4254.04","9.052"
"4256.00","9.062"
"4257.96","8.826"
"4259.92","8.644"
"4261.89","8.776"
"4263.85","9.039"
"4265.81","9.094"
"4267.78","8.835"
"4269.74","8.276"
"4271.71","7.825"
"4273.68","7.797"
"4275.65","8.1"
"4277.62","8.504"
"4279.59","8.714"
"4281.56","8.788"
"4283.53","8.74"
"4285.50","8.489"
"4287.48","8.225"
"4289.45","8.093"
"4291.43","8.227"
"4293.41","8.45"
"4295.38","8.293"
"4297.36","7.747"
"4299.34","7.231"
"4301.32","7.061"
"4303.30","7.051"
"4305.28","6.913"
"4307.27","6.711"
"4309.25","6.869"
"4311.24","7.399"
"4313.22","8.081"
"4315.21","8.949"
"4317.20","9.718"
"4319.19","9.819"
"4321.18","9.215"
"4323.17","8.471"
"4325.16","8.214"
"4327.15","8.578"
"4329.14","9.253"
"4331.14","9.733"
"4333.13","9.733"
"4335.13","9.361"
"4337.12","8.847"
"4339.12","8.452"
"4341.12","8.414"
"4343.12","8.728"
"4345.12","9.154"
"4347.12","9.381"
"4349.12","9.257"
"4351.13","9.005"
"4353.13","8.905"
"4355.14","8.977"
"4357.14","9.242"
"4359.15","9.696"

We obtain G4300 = 3.5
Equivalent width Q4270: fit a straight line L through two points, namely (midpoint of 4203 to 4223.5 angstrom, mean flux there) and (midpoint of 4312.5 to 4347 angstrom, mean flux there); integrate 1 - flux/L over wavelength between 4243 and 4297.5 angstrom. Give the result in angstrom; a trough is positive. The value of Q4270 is 1.95 angstrom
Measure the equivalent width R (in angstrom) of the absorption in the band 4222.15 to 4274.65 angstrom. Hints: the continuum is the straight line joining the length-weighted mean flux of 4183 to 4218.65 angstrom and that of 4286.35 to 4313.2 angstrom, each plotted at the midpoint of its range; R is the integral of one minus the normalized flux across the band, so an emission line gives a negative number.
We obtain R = -4.1 angstrom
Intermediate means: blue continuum 8.4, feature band 8.62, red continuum 7.58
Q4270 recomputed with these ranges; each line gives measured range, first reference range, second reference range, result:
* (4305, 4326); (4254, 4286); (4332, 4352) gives 1.5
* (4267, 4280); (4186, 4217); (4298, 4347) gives 0.2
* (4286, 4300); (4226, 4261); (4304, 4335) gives 0.8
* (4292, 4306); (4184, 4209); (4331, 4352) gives 2.0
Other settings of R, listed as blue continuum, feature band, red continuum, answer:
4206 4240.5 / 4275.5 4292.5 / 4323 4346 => 0.69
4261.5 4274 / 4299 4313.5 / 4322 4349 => 2.75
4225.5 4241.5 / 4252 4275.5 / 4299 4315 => -1.69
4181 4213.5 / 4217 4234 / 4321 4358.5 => -0.28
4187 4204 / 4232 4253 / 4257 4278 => -0.93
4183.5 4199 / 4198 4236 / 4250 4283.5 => -0.46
